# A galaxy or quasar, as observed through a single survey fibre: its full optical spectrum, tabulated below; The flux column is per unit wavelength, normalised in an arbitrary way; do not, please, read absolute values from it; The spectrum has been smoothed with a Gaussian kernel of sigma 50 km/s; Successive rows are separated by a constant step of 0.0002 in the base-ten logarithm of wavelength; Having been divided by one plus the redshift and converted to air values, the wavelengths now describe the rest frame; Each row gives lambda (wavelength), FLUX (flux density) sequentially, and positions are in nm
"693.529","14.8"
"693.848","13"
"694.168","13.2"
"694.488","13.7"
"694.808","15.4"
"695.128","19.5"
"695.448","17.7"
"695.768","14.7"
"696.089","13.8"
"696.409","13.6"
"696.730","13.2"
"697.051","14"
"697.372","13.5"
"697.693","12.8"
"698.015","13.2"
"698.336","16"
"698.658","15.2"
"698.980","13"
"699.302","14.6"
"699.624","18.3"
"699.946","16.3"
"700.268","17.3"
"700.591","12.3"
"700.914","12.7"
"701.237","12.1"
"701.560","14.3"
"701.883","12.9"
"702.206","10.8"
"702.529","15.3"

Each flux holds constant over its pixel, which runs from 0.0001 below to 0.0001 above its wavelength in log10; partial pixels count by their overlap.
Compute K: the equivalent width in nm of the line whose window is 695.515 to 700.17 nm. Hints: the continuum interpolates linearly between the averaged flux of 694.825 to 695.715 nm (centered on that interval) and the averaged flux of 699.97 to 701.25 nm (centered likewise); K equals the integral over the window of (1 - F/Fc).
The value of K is 0.37 nm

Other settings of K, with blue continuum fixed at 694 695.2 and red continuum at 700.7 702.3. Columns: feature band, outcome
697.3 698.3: 0.03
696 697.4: 0.07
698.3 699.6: -0.13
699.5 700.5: -0.28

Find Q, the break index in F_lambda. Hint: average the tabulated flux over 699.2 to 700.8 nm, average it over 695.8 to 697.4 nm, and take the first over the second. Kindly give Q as 1.15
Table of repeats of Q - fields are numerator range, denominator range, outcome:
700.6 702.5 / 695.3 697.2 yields 0.88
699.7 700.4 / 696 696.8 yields 1.25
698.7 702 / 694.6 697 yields 0.94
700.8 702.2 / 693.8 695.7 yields 0.82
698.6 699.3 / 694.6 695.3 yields 0.82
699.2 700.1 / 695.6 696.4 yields 1.17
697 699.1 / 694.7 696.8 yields 0.90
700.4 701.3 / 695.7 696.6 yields 0.90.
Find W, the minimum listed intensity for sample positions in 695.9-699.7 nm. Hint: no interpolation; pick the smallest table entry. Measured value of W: 12.8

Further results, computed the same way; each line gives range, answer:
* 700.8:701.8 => 12.1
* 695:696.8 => 13.2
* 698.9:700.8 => 12.3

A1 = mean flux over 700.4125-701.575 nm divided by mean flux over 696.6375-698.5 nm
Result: 0.92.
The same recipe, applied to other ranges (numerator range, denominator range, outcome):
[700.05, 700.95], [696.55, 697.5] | 1.06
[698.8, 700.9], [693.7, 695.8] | 0.98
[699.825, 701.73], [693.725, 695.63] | 0.91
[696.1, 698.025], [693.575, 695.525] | 0.88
